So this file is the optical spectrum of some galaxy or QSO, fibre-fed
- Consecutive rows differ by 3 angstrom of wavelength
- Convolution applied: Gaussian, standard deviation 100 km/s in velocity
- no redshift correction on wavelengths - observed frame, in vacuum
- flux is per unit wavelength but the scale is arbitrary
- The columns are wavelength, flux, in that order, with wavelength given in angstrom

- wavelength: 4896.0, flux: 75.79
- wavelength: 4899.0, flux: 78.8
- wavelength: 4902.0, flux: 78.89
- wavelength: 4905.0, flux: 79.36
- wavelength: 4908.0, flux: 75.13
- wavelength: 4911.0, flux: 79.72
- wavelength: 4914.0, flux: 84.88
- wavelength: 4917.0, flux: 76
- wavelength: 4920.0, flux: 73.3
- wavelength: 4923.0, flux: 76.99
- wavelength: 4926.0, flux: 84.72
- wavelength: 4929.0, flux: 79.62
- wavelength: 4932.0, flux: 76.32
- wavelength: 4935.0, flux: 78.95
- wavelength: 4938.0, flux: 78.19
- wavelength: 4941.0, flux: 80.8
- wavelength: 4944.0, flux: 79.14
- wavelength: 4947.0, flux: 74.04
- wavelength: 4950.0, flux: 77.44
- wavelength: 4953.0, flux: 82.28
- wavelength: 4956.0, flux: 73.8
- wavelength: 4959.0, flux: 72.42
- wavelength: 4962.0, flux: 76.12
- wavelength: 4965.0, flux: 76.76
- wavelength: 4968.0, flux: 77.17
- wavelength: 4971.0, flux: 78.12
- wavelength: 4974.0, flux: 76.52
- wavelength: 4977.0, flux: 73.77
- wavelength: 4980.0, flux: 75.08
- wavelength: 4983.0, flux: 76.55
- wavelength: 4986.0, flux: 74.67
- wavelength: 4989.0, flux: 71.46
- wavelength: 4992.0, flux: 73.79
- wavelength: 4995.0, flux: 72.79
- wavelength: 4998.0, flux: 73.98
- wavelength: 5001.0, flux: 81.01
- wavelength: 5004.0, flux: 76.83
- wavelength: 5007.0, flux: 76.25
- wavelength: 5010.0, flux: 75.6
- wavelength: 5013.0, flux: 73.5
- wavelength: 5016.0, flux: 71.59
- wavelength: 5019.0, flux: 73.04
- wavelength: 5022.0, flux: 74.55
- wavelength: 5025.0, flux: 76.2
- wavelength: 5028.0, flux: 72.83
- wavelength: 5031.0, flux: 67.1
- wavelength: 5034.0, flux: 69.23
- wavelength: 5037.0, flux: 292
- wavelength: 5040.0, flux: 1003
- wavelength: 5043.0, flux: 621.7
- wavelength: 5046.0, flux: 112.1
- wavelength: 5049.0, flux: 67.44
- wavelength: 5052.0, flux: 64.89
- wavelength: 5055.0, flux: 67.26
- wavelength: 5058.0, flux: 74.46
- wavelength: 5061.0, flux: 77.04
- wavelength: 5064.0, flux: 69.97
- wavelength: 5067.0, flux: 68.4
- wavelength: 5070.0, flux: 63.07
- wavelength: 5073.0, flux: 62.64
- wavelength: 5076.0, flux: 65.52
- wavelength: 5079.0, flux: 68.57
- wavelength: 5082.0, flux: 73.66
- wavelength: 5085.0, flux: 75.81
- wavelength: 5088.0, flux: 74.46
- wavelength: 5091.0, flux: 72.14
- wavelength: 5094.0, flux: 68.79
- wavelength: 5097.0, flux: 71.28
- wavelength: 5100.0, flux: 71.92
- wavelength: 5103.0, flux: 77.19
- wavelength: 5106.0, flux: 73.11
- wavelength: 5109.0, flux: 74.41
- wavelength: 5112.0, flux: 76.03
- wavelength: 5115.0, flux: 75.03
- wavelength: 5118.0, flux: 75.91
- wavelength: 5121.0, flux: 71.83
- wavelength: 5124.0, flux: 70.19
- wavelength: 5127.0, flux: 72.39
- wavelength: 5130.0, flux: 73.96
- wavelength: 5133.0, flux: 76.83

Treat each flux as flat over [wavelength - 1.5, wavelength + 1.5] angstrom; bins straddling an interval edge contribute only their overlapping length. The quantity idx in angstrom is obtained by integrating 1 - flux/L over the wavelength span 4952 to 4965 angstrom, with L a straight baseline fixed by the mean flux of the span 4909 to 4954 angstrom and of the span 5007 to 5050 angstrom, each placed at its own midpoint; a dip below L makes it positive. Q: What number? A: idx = 4.1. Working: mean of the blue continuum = 78.7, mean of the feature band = 76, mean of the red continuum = 194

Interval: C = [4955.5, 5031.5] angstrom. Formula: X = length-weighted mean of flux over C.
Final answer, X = 74.8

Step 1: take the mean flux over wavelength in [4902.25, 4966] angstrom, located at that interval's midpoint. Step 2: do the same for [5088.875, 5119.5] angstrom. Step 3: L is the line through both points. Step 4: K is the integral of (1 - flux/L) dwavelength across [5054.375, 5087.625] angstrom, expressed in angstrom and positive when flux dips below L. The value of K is 2.0 angstrom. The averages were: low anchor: 77.9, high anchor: 73.6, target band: 69.9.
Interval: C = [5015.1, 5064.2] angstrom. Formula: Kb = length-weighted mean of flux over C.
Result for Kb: 178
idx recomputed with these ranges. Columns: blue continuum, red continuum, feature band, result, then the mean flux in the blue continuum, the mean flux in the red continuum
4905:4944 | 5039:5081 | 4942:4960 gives 3.57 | 78.8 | 167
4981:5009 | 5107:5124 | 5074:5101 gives 1.19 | 75.3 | 74.2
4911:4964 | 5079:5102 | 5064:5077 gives 1.37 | 78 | 72.4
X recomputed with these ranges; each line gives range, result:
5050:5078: 68.1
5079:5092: 73.5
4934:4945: 79.3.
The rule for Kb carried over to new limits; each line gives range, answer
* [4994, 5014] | 75.8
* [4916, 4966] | 77.5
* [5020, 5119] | 124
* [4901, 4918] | 79.1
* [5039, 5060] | 265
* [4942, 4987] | 76.3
